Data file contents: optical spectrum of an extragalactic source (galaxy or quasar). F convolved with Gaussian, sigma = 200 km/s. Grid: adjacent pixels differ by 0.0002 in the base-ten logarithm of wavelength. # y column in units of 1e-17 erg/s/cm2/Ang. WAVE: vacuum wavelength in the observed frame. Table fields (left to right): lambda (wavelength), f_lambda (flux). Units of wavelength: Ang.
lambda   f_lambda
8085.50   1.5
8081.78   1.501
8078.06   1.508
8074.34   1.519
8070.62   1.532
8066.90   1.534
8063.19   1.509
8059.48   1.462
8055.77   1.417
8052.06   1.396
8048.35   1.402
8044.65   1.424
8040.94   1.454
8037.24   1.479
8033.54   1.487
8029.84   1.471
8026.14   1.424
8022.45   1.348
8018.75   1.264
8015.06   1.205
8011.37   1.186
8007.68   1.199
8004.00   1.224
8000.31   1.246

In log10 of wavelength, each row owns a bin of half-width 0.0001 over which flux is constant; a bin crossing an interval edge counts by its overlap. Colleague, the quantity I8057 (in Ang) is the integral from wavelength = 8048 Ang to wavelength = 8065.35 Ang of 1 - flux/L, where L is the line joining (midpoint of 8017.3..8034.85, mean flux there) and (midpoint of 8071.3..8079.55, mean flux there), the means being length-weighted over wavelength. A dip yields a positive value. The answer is 0.3 Ang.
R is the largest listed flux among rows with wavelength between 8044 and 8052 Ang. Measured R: 1.424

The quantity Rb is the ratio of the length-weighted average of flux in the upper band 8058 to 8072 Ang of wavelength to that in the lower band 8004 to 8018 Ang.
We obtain 1.25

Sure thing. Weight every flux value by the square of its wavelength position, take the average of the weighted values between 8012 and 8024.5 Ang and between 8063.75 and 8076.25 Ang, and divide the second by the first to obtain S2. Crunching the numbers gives 1.2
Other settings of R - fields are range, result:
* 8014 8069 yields 1.534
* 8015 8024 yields 1.348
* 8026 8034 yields 1.487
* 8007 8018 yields 1.205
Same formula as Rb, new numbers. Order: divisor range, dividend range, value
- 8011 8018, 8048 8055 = 1.16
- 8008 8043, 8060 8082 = 1.11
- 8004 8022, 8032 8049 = 1.19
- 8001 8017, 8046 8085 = 1.22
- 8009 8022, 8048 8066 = 1.17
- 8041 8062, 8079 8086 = 1.05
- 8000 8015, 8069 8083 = 1.25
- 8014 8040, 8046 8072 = 1.05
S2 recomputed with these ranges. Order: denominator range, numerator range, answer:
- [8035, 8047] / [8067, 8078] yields 1.06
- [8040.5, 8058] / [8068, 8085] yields 1.08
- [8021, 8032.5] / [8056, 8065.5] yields 1.05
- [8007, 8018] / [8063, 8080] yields 1.28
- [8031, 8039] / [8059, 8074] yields 1.03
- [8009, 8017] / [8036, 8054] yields 1.20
